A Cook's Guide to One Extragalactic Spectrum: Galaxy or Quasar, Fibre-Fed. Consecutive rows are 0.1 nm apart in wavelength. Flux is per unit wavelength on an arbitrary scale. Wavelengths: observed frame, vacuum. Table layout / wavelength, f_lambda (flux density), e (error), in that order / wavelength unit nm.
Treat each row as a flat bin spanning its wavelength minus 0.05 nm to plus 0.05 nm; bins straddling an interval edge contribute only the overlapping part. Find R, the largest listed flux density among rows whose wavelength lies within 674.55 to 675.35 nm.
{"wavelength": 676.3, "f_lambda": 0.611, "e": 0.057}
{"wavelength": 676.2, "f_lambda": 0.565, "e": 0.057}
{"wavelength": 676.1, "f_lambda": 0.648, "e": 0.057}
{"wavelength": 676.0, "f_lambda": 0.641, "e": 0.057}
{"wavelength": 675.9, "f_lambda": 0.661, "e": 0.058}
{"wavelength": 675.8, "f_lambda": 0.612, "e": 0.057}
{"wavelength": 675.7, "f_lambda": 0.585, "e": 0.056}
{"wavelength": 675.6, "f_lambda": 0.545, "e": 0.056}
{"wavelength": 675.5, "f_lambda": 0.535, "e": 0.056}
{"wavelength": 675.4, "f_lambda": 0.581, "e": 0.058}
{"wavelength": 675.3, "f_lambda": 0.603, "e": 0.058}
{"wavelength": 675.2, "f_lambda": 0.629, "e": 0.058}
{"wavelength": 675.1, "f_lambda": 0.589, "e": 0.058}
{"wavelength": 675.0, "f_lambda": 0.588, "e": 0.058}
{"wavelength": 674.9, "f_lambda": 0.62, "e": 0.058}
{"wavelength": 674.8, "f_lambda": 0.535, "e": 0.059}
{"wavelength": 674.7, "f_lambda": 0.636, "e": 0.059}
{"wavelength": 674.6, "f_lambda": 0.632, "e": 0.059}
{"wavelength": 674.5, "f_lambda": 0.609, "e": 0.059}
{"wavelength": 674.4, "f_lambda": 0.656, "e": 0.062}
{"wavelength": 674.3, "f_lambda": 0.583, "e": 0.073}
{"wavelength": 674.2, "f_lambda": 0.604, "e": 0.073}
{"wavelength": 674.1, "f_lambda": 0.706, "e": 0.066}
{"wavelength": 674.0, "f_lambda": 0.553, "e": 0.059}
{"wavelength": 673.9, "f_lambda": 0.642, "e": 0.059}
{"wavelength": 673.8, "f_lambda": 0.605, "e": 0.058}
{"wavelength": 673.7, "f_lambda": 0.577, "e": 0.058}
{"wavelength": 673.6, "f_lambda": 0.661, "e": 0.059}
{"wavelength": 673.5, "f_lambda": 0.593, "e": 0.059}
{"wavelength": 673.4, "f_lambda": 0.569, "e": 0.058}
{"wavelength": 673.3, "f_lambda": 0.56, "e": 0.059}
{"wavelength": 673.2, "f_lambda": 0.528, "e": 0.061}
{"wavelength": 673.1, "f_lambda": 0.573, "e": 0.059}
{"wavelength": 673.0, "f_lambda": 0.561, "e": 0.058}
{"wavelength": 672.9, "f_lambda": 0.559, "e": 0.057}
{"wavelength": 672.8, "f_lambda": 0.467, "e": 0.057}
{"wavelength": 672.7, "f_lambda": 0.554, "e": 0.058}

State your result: 0.636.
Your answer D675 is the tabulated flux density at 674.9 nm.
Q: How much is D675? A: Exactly 0.62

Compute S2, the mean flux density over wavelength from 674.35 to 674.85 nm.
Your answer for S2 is 0.614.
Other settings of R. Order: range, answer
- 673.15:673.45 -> 0.569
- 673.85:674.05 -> 0.642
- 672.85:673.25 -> 0.573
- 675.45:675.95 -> 0.661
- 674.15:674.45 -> 0.656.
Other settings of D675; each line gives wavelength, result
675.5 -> 0.535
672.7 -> 0.554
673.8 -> 0.605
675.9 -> 0.661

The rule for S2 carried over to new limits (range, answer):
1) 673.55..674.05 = 0.608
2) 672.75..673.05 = 0.529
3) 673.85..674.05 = 0.597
